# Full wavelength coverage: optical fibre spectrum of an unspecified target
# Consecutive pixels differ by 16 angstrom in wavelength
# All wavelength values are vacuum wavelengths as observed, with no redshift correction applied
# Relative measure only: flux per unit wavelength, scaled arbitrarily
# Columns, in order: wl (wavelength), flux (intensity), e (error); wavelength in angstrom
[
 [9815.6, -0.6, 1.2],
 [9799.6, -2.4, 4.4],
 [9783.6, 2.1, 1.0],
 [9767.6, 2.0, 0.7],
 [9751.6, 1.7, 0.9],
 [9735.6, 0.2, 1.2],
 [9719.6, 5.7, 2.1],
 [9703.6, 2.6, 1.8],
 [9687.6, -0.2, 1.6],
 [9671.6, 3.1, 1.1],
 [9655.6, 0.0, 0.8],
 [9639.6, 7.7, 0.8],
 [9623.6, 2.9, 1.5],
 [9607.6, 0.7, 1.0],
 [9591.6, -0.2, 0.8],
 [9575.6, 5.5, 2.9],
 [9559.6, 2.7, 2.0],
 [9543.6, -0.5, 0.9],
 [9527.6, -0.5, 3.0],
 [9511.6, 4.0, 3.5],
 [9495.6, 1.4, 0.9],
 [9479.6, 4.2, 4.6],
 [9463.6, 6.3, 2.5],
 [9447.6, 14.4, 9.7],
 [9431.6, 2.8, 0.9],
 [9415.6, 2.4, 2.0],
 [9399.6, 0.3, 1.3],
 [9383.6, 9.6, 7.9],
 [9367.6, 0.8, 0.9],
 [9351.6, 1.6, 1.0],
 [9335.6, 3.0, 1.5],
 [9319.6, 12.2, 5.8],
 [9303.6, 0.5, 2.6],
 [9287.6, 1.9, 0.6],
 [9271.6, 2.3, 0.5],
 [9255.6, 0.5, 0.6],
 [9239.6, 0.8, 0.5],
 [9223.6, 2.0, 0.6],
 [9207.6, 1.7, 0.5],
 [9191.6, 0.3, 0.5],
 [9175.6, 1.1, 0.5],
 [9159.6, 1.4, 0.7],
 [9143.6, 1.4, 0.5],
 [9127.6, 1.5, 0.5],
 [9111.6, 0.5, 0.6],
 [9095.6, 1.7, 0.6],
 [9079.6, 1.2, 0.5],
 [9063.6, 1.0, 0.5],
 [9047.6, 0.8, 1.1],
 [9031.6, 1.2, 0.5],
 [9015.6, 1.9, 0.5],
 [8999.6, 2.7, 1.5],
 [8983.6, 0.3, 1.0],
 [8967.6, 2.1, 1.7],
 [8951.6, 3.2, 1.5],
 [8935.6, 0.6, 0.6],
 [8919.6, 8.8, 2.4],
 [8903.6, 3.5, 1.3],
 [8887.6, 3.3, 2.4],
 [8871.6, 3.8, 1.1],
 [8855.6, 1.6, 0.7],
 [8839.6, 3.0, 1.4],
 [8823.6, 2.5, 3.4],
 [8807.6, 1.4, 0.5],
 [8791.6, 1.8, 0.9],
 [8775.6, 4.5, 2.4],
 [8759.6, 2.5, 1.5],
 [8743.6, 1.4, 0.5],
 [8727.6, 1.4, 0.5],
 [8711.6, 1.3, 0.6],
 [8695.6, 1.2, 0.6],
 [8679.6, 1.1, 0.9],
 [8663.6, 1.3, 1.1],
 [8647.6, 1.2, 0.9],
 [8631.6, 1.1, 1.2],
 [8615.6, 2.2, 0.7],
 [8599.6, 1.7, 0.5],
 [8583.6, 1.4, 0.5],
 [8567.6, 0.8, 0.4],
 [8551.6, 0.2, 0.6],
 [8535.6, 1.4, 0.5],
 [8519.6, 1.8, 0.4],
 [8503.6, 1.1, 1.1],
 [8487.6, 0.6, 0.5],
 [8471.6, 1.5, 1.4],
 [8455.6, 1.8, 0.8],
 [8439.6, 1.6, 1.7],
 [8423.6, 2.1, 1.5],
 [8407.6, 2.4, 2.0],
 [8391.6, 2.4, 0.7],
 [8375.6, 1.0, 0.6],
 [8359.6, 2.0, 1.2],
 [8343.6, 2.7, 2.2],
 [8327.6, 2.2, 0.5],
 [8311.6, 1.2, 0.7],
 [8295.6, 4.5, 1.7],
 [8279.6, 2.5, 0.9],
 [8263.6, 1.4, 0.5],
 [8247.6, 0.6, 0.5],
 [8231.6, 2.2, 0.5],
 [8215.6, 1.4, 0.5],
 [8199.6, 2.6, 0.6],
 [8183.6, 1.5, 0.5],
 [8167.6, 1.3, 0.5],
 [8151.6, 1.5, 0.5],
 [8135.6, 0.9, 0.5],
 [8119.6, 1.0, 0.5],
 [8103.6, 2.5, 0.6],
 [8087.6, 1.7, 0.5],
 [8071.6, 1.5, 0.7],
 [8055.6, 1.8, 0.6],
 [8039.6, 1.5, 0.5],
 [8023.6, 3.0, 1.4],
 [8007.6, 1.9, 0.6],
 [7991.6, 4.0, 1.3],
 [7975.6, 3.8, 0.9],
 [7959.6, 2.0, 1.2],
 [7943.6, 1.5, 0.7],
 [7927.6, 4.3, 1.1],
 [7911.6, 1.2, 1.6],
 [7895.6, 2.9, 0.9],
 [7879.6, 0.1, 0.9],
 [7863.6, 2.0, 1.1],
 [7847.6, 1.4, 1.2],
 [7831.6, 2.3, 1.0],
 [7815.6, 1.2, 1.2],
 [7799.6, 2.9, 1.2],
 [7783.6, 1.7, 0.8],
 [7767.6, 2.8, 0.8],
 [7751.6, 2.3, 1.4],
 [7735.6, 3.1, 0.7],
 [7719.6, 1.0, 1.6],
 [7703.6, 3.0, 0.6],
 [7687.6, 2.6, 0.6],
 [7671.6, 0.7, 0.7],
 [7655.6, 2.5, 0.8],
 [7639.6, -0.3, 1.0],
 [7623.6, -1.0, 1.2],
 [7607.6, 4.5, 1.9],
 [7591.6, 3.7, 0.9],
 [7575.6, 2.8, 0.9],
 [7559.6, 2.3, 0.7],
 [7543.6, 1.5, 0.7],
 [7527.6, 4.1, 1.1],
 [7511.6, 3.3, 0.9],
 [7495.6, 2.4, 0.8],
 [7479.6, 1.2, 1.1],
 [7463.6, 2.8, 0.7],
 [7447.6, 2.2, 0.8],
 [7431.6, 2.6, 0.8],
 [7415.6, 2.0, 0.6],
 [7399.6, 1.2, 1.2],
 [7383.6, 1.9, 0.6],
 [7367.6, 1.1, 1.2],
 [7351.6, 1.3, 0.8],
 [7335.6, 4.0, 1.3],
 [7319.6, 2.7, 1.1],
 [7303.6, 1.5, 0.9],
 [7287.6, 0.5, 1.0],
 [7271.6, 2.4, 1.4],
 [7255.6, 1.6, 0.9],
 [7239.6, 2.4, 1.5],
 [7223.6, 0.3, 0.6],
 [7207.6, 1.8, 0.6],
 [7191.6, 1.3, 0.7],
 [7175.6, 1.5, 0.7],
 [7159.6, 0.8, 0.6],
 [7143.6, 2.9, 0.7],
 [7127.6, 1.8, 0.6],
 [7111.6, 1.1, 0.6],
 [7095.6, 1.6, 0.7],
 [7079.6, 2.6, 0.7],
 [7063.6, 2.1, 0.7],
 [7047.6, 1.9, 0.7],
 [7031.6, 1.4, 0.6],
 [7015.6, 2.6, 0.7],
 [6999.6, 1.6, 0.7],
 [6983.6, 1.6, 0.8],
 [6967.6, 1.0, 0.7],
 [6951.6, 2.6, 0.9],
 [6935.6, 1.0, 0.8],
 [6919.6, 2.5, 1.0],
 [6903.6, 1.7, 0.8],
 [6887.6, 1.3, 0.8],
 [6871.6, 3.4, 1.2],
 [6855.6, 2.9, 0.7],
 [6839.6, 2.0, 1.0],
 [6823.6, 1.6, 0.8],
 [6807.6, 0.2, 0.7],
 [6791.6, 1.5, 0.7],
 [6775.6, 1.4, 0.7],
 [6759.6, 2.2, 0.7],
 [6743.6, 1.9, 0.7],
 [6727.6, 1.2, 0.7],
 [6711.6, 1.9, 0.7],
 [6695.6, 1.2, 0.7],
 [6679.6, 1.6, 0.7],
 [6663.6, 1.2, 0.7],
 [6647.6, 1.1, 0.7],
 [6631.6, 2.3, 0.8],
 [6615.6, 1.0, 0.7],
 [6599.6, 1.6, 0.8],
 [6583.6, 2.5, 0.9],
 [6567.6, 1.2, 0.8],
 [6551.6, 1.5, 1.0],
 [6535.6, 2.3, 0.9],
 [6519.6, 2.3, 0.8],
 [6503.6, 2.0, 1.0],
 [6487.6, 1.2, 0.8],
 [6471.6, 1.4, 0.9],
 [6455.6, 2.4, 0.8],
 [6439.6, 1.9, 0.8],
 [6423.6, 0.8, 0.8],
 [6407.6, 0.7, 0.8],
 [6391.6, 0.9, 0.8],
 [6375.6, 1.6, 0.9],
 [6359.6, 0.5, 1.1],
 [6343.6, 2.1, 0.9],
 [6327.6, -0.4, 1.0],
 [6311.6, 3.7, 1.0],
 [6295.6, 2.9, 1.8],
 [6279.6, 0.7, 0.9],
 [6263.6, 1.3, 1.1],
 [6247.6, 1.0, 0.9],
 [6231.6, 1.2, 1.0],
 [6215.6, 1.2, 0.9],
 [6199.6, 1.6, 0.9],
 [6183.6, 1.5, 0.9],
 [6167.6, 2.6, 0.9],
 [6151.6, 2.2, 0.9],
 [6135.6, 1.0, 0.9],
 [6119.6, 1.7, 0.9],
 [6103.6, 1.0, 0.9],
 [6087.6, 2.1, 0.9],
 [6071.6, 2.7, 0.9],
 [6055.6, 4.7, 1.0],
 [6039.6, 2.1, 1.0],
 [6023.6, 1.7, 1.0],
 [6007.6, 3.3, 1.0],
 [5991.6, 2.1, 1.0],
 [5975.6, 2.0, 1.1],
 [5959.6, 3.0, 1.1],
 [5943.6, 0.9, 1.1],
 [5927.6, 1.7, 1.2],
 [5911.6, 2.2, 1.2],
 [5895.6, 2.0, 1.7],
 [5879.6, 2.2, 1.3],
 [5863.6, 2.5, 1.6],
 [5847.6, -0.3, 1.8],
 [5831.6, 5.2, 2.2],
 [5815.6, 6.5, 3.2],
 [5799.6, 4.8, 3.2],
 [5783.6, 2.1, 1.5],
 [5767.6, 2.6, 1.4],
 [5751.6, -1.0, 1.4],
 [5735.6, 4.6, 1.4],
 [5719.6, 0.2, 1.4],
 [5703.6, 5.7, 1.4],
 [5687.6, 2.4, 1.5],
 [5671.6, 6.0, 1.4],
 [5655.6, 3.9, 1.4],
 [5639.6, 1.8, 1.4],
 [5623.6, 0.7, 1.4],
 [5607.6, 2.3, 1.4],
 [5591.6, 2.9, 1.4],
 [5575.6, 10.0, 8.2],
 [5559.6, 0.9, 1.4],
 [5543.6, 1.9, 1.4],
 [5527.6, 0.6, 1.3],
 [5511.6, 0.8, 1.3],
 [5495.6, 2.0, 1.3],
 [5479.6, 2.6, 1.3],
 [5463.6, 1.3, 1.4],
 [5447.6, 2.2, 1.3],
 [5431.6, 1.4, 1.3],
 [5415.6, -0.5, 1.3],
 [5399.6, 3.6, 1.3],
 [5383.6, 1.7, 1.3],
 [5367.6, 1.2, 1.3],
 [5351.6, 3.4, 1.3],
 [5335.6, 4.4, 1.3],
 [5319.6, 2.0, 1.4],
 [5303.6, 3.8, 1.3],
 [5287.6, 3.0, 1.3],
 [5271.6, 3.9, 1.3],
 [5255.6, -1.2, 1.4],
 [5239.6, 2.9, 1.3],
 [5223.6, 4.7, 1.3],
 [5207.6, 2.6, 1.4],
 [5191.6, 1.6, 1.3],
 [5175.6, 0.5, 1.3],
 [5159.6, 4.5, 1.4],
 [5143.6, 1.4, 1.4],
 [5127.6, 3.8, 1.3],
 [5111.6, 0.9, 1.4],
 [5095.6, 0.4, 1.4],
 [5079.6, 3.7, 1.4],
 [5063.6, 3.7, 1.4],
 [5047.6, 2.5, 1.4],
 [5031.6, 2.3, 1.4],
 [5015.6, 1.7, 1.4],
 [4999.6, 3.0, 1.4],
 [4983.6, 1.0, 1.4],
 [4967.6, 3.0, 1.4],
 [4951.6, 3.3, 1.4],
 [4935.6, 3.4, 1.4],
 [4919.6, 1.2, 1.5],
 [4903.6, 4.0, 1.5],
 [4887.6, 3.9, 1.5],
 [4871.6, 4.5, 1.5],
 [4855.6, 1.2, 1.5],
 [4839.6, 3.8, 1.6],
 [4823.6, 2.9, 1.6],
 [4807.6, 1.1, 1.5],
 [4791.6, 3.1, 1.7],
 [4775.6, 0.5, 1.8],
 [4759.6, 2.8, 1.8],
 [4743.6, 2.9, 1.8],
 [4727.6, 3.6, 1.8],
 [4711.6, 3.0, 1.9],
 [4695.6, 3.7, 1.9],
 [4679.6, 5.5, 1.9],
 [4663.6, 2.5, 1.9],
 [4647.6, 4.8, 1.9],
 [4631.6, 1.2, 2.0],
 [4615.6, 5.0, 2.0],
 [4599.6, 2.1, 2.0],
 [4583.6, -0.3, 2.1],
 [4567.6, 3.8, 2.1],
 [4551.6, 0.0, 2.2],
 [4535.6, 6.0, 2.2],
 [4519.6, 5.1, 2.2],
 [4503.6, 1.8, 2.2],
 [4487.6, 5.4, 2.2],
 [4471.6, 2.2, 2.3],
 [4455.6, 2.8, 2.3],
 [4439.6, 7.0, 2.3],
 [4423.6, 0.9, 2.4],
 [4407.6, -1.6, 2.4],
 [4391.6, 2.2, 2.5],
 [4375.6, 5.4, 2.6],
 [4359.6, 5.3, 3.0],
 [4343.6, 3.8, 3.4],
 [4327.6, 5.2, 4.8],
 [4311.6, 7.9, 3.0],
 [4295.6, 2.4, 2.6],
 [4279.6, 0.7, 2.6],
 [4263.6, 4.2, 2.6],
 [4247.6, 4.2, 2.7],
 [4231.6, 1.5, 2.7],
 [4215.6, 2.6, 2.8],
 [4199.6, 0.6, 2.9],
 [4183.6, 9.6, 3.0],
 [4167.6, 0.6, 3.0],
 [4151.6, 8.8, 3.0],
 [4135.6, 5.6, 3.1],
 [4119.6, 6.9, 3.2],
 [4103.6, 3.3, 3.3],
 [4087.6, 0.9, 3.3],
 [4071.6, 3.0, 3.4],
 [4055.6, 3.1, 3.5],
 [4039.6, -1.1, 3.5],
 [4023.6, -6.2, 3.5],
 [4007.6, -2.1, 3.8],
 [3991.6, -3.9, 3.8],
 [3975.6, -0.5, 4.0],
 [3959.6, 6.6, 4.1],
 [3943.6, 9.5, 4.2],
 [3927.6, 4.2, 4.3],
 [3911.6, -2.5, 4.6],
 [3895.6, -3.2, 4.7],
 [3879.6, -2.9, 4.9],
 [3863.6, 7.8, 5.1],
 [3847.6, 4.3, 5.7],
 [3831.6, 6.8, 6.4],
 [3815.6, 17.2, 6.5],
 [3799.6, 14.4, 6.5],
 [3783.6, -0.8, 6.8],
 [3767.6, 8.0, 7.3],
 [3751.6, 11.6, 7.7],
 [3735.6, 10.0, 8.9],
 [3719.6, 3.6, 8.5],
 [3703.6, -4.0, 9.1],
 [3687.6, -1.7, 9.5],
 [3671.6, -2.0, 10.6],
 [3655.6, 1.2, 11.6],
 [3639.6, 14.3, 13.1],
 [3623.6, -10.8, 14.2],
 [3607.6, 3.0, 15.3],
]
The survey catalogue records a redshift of 1.58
